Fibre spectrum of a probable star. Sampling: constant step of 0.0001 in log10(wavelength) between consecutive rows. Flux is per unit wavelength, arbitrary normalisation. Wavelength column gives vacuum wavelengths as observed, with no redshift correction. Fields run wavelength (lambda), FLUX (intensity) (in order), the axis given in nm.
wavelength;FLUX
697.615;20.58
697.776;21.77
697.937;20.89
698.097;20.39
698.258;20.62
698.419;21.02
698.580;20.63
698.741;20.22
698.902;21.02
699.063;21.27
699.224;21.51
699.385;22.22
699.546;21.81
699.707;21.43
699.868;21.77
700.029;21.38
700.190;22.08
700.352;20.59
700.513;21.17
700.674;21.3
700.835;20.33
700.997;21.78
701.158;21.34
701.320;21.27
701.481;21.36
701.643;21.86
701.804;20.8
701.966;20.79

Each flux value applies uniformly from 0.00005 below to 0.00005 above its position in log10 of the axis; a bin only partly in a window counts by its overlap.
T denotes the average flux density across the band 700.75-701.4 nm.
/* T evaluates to 21.2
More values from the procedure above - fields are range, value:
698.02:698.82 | 20.6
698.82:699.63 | 21.6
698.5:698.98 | 20.6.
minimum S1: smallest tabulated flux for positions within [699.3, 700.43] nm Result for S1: 20.59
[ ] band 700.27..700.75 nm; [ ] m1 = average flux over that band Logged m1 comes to 21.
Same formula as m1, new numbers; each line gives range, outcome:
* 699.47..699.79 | 21.6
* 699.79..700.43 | 21.4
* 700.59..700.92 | 20.8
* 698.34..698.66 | 20.8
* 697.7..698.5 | 20.9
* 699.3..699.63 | 22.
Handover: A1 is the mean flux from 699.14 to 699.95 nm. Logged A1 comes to 21.8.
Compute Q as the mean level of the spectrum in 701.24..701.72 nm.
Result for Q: 21.5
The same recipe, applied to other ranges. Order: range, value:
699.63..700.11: 21.6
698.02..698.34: 20.5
